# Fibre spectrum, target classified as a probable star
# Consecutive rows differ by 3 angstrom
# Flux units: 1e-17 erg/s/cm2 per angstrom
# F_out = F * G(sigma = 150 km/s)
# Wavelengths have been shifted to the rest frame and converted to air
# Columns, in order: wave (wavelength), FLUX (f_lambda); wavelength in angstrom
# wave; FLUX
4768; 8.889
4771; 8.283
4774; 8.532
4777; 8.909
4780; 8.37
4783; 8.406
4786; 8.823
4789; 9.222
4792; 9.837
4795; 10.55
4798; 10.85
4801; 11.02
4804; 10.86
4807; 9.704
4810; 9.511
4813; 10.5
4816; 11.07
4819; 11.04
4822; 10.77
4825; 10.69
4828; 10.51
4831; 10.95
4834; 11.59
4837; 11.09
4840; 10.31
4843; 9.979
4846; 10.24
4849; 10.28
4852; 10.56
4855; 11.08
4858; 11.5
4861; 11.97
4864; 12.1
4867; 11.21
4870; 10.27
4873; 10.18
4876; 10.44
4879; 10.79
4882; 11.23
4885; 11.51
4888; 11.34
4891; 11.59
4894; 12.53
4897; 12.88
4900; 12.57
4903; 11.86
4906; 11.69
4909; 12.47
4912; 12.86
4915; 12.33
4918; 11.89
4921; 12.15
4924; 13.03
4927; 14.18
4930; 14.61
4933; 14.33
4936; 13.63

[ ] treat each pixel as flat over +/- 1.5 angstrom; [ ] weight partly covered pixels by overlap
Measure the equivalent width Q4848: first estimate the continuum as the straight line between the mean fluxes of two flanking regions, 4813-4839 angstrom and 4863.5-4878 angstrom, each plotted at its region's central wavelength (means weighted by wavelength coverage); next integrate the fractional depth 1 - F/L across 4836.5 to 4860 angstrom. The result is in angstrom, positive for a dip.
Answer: 0.4 angstrom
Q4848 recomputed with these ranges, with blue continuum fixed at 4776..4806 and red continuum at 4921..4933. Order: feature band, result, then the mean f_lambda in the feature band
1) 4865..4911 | 3.95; 11.5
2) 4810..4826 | -0.29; 10.7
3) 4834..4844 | 0.43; 10.7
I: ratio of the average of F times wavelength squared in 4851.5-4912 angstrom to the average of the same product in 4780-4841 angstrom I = 1.15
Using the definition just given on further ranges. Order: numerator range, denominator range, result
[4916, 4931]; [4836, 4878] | 1.25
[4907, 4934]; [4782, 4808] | 1.38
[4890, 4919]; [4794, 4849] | 1.20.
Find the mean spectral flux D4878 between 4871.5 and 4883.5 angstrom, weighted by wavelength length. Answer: 10.7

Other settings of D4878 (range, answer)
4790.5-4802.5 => 10.6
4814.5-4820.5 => 11.1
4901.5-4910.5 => 12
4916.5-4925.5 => 12.4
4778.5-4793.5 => 8.93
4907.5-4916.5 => 12.6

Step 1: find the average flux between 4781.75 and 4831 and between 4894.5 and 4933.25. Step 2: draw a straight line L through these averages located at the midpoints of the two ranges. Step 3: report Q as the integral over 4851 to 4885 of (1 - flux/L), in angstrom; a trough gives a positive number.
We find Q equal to 1.8 angstrom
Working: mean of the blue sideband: 10.2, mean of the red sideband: 12.8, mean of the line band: 11.1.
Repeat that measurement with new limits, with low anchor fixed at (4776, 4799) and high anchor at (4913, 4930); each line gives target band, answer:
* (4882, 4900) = 0.2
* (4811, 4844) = -1.2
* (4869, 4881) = 1.2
